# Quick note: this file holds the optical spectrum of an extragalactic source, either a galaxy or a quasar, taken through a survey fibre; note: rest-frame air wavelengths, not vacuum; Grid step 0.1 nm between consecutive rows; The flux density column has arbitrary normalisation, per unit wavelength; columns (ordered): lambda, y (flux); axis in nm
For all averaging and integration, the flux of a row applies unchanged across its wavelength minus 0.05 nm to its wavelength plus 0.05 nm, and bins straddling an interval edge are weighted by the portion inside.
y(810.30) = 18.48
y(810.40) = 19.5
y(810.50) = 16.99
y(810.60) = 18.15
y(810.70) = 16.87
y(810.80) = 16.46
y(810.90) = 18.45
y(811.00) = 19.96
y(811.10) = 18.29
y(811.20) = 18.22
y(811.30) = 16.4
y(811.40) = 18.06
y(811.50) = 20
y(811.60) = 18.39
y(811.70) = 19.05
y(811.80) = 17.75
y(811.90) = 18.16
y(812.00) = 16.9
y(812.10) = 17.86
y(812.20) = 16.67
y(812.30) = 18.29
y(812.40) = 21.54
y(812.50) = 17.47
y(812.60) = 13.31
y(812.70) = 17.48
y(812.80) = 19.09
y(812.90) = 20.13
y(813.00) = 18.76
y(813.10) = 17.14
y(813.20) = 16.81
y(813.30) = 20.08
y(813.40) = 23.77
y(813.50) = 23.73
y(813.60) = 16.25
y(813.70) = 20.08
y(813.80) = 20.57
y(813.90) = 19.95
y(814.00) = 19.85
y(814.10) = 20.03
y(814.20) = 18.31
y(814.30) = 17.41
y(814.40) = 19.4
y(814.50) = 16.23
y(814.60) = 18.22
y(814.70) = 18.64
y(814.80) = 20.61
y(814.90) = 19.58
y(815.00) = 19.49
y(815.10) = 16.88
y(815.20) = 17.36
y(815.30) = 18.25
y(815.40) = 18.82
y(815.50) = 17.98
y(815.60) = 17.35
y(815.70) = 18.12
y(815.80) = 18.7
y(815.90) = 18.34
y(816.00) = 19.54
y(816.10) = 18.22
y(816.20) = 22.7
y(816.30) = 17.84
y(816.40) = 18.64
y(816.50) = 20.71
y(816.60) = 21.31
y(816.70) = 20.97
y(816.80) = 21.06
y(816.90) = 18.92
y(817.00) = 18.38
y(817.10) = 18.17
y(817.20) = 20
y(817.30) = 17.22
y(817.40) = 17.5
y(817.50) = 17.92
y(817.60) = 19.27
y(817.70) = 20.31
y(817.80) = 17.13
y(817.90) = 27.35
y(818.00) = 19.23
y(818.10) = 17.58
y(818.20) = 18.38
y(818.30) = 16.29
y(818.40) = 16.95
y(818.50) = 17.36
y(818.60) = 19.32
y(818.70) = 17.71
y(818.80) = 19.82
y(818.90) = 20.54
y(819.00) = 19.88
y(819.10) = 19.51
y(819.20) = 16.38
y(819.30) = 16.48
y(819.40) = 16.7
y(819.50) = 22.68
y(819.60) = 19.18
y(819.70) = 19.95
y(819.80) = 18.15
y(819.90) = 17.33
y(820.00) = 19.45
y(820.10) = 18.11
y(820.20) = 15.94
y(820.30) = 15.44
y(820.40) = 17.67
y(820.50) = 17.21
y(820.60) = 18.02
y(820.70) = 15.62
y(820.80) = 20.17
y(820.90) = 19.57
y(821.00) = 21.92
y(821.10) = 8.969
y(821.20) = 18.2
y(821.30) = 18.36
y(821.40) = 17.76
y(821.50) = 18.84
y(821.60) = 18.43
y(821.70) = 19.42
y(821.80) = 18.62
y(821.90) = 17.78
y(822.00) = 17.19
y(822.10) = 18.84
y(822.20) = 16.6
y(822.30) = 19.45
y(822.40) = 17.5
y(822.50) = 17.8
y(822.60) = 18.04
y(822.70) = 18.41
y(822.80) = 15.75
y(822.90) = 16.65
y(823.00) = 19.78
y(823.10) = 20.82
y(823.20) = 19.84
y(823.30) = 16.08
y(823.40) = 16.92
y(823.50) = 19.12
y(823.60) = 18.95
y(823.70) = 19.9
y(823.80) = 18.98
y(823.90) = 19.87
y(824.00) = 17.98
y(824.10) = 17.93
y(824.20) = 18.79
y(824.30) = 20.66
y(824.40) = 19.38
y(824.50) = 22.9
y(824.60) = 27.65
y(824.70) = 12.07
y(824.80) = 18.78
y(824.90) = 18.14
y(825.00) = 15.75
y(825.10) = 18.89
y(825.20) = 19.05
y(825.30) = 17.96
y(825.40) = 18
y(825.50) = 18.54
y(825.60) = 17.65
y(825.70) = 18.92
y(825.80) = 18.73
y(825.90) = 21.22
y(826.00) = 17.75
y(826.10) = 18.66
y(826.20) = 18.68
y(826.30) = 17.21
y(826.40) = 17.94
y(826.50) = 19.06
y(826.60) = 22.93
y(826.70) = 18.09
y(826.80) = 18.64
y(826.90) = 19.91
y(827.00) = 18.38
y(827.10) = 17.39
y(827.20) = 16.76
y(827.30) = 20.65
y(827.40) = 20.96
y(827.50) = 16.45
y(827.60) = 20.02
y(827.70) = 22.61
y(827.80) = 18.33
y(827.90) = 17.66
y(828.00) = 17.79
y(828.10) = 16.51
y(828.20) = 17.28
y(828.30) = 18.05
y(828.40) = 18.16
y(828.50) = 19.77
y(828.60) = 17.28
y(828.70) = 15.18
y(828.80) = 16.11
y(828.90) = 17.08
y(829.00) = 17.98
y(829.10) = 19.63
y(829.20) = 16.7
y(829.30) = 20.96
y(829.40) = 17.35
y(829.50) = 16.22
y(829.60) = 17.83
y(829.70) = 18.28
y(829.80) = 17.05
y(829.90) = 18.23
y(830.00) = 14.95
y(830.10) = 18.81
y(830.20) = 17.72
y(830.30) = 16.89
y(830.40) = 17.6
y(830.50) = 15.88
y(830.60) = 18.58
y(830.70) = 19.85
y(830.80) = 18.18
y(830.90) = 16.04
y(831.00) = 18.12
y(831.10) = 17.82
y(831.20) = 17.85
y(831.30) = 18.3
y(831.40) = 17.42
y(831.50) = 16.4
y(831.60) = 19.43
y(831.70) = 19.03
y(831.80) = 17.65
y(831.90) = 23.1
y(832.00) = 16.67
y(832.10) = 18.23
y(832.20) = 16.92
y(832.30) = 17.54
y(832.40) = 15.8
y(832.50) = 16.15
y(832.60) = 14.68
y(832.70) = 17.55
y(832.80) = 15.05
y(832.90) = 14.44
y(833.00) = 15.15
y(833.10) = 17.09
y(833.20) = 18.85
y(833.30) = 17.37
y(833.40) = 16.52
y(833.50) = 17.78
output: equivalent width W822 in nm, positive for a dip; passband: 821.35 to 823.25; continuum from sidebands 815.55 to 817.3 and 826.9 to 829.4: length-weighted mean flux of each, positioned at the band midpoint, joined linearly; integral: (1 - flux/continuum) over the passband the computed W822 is 0.05 nm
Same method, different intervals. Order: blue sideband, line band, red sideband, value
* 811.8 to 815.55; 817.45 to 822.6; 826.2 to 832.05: 0.039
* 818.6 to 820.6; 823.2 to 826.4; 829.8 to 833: -0.147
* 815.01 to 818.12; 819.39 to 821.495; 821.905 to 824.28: 0.077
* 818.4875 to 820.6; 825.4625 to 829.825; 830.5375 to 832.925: -0.137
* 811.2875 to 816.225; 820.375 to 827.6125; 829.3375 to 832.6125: -0.182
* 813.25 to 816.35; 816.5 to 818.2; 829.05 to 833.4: -0.060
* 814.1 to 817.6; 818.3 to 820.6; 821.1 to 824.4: 0.040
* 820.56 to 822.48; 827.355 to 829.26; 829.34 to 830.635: -0.067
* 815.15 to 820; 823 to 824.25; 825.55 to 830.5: -0.020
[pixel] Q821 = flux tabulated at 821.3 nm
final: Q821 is 18.36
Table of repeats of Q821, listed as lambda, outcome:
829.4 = 17.35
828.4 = 18.16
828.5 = 19.77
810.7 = 16.87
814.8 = 20.61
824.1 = 17.93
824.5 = 22.9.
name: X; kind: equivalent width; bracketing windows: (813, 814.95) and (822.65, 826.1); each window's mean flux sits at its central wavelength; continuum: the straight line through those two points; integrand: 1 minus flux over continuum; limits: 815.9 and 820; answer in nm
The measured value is 0.01 nm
